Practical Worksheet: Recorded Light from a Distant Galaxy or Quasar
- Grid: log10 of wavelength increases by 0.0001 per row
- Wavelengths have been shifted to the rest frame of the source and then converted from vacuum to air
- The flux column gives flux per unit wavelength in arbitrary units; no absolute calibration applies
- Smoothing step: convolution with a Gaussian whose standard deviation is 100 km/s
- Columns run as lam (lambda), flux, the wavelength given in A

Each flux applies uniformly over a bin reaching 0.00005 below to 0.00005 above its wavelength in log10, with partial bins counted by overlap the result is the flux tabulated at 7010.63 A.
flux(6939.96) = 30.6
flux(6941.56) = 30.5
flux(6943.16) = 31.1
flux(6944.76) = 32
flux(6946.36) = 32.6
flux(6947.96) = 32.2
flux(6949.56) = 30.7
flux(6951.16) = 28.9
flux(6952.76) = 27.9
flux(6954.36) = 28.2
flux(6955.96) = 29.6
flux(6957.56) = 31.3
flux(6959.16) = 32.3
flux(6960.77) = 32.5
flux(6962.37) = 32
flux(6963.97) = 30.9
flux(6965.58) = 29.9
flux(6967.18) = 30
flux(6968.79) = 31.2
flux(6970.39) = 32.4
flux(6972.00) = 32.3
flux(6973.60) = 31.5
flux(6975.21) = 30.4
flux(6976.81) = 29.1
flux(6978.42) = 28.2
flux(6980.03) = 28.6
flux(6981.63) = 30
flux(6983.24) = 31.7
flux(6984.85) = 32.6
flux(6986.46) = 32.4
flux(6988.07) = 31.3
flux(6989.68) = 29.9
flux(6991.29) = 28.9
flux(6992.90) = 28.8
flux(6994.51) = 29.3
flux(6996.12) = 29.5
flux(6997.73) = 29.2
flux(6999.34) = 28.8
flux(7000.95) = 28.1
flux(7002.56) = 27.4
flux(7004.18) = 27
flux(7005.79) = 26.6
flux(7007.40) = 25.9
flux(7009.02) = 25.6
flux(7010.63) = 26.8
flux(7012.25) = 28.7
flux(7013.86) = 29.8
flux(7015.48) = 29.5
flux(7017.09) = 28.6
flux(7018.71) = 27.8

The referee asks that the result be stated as 26.8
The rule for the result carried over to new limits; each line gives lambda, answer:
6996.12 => 29.5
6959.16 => 32.3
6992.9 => 28.8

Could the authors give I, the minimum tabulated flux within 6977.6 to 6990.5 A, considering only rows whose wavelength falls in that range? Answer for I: 28.2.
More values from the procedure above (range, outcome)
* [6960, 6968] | 29.9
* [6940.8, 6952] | 28.9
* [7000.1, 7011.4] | 25.6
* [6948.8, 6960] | 27.9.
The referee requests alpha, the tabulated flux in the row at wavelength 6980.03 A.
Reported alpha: 28.6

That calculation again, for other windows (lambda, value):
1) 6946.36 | 32.6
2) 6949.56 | 30.7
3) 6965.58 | 29.9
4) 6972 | 32.3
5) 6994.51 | 29.3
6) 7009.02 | 25.6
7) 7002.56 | 27.4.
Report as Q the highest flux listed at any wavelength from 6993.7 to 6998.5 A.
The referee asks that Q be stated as 29.5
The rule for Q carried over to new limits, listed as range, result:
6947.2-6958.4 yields 32.2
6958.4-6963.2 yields 32.5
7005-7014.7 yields 29.8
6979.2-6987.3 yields 32.6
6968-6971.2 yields 32.4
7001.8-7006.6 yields 27.4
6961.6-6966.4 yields 32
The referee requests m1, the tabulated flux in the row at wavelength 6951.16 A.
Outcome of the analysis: 28.9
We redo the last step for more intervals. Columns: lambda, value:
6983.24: 31.7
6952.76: 27.9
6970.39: 32.4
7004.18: 27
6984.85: 32.6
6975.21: 30.4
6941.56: 30.5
